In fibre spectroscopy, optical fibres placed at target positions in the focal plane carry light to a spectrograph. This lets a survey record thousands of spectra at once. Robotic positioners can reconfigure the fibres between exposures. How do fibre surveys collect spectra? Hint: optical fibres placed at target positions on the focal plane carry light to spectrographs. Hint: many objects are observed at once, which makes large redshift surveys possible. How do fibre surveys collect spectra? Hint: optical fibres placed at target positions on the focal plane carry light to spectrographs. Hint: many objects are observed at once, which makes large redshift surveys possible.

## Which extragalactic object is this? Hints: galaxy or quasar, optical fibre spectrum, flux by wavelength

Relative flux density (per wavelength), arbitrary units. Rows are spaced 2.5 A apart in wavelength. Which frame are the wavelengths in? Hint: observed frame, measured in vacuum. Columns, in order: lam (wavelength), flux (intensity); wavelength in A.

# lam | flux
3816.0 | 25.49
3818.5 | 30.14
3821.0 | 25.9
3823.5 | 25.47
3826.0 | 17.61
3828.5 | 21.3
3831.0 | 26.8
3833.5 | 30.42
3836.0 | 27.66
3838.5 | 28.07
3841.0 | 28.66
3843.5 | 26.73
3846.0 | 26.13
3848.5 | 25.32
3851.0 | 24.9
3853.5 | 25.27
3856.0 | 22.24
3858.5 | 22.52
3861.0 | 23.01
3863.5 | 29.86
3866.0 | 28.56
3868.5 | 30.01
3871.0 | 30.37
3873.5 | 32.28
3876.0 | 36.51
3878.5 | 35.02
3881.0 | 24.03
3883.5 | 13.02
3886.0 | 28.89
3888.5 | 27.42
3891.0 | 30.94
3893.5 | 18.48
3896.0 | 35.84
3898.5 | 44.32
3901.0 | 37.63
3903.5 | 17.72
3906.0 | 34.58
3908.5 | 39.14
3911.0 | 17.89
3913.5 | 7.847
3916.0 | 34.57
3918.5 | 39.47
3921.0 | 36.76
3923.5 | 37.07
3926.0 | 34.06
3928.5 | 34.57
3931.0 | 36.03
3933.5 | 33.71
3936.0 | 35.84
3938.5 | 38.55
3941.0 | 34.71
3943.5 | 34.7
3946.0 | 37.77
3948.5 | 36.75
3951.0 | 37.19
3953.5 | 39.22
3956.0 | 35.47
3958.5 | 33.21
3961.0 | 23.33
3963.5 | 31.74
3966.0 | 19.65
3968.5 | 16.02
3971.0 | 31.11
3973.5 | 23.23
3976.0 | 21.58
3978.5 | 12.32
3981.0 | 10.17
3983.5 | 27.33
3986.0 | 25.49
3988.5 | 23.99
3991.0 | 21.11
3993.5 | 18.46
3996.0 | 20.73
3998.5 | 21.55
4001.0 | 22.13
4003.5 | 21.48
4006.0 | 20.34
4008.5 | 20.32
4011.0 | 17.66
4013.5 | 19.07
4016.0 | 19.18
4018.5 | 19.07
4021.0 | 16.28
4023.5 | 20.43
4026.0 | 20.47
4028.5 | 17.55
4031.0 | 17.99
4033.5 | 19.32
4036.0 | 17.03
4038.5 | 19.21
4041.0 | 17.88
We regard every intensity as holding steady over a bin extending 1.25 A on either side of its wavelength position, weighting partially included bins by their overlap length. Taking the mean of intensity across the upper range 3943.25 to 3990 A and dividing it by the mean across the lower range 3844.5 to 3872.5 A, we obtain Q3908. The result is 1.0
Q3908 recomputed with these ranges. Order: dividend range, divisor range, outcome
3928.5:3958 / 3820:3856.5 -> 1.42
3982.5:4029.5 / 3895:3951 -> 0.61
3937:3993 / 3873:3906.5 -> 0.94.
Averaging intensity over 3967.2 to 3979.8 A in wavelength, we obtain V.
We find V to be 20.8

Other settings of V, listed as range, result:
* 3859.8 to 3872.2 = 28.4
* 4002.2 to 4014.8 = 19.8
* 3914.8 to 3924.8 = 37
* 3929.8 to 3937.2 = 35.2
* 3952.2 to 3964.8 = 32.6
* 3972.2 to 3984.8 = 19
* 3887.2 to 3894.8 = 25.7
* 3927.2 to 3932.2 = 35.3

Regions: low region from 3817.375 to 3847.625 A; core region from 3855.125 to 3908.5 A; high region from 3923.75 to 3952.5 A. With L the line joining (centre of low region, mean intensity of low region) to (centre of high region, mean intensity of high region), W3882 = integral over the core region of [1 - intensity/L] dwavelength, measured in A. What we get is 3.0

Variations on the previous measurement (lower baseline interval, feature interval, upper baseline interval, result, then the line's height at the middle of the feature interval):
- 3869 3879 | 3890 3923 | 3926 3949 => 3.76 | 34.5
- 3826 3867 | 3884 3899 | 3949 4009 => -2.46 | 25.3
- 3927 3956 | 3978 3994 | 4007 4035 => 3.69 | 26.5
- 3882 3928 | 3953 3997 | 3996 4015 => -0.96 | 23.2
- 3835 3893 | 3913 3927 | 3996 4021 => -4.91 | 24.4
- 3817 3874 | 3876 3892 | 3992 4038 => -1.57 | 24.8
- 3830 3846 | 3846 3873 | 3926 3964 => 2.74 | 29.3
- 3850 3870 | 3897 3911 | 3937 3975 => -2.36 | 28.4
